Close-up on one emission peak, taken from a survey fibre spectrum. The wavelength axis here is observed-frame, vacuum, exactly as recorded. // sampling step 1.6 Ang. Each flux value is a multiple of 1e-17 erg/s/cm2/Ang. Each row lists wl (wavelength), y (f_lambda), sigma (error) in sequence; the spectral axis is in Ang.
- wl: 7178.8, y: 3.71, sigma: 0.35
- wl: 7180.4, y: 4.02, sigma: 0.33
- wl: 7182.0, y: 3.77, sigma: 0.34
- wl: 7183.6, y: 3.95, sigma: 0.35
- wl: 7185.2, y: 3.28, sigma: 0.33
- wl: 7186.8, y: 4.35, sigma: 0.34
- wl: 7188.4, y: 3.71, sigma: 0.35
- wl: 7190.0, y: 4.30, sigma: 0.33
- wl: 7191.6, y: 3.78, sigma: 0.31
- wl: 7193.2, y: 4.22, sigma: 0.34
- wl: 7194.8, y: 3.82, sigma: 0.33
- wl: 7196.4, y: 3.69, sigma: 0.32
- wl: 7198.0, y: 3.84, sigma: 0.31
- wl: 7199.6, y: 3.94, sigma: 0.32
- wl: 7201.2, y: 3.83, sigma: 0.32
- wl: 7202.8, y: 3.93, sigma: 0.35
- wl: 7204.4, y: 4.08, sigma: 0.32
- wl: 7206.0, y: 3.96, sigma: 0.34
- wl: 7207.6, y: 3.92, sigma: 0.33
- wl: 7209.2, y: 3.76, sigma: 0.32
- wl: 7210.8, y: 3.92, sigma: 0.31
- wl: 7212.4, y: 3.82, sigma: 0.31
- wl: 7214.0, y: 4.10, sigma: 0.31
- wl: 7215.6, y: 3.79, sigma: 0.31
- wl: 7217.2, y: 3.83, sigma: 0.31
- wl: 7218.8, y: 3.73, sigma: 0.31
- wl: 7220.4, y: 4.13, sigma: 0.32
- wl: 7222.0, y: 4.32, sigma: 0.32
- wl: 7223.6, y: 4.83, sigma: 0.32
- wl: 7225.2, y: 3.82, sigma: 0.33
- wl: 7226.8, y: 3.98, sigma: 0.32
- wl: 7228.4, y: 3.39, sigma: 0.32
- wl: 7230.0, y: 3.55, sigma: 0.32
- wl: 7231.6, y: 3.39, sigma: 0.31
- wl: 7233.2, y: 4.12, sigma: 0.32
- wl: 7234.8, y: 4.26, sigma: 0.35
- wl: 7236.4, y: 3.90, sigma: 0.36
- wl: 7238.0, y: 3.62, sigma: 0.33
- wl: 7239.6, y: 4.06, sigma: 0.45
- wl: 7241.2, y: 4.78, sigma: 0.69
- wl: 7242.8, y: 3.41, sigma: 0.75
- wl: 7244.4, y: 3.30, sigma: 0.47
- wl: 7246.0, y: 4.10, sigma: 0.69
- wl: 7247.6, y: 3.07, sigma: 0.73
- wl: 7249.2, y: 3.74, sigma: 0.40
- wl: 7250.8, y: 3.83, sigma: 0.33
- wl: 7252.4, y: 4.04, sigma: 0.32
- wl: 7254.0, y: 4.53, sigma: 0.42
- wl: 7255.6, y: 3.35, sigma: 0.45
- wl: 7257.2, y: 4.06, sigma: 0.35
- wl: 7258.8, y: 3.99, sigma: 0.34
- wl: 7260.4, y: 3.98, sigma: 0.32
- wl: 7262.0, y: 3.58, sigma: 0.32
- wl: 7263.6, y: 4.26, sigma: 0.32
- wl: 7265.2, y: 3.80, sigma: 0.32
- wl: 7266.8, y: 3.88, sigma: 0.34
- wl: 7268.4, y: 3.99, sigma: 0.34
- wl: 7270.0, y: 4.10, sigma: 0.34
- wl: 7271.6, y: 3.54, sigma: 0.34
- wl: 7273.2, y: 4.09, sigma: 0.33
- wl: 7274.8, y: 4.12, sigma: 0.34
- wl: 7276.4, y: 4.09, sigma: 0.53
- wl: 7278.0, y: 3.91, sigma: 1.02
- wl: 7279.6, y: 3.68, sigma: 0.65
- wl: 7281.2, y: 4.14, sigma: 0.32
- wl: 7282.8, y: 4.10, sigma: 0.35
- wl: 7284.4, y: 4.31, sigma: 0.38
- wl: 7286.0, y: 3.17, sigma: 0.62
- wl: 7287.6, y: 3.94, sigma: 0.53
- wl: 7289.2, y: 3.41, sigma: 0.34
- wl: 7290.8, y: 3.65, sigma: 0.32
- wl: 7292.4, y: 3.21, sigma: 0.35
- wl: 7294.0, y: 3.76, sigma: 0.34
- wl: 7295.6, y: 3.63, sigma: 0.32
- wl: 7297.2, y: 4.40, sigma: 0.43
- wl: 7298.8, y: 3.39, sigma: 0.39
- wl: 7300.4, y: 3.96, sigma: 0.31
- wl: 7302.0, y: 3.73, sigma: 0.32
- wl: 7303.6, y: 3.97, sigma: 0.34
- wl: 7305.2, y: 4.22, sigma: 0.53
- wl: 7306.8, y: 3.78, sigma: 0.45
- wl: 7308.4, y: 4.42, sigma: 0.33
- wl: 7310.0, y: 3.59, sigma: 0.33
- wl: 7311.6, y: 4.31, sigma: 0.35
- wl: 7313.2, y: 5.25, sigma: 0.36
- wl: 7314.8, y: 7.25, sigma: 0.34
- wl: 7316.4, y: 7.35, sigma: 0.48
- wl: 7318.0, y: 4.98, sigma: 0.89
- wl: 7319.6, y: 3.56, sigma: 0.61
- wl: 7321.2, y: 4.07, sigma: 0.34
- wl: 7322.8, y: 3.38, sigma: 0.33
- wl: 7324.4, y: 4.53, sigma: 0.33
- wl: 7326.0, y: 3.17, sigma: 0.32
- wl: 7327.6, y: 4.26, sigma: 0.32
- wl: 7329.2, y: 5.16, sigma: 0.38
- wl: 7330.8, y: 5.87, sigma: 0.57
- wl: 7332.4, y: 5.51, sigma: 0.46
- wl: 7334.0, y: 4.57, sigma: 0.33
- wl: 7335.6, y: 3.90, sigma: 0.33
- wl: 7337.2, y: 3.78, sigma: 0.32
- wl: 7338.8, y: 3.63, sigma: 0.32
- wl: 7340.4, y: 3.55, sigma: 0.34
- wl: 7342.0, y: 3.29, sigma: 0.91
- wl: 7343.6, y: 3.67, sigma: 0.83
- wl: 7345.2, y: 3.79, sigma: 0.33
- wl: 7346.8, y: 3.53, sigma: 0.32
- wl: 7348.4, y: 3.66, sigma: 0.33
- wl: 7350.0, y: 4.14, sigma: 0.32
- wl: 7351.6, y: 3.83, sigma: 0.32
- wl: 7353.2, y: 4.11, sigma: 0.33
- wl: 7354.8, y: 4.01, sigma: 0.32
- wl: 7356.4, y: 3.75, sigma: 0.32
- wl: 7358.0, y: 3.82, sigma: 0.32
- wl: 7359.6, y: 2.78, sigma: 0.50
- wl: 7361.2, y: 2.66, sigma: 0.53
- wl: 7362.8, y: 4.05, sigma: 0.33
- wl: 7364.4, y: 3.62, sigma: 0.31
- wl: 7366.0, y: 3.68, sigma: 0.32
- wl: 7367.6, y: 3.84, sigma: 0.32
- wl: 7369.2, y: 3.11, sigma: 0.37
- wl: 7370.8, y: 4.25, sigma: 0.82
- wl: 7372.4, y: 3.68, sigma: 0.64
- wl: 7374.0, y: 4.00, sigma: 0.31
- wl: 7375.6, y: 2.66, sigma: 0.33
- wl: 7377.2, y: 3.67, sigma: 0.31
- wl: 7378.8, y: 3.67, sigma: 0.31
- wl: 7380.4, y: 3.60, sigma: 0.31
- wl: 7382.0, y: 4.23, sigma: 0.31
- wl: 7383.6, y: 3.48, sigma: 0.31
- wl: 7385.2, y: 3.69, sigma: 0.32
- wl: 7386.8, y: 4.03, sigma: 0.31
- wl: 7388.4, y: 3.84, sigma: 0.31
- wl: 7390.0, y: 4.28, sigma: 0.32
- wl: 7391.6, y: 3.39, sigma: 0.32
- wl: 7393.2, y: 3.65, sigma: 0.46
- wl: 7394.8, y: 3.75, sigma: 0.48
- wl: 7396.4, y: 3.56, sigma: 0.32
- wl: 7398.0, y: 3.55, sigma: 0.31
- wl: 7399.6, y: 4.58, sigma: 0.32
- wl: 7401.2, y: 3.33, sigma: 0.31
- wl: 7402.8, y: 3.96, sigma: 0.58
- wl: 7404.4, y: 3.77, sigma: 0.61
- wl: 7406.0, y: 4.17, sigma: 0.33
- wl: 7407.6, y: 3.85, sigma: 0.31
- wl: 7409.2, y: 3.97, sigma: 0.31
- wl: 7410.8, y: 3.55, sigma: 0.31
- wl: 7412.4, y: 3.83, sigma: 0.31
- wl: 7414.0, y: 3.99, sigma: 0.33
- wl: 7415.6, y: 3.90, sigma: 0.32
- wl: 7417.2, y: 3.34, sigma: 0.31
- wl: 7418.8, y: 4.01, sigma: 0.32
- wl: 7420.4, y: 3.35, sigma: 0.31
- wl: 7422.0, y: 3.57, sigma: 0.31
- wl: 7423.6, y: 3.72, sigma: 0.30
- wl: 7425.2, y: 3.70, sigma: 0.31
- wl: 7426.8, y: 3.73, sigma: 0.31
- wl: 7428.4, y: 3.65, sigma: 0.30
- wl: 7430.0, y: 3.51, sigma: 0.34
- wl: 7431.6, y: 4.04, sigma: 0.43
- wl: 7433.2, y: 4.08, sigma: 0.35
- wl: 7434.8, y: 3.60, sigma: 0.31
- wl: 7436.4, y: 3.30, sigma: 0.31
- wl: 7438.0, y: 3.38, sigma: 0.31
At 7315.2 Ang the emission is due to [S II]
